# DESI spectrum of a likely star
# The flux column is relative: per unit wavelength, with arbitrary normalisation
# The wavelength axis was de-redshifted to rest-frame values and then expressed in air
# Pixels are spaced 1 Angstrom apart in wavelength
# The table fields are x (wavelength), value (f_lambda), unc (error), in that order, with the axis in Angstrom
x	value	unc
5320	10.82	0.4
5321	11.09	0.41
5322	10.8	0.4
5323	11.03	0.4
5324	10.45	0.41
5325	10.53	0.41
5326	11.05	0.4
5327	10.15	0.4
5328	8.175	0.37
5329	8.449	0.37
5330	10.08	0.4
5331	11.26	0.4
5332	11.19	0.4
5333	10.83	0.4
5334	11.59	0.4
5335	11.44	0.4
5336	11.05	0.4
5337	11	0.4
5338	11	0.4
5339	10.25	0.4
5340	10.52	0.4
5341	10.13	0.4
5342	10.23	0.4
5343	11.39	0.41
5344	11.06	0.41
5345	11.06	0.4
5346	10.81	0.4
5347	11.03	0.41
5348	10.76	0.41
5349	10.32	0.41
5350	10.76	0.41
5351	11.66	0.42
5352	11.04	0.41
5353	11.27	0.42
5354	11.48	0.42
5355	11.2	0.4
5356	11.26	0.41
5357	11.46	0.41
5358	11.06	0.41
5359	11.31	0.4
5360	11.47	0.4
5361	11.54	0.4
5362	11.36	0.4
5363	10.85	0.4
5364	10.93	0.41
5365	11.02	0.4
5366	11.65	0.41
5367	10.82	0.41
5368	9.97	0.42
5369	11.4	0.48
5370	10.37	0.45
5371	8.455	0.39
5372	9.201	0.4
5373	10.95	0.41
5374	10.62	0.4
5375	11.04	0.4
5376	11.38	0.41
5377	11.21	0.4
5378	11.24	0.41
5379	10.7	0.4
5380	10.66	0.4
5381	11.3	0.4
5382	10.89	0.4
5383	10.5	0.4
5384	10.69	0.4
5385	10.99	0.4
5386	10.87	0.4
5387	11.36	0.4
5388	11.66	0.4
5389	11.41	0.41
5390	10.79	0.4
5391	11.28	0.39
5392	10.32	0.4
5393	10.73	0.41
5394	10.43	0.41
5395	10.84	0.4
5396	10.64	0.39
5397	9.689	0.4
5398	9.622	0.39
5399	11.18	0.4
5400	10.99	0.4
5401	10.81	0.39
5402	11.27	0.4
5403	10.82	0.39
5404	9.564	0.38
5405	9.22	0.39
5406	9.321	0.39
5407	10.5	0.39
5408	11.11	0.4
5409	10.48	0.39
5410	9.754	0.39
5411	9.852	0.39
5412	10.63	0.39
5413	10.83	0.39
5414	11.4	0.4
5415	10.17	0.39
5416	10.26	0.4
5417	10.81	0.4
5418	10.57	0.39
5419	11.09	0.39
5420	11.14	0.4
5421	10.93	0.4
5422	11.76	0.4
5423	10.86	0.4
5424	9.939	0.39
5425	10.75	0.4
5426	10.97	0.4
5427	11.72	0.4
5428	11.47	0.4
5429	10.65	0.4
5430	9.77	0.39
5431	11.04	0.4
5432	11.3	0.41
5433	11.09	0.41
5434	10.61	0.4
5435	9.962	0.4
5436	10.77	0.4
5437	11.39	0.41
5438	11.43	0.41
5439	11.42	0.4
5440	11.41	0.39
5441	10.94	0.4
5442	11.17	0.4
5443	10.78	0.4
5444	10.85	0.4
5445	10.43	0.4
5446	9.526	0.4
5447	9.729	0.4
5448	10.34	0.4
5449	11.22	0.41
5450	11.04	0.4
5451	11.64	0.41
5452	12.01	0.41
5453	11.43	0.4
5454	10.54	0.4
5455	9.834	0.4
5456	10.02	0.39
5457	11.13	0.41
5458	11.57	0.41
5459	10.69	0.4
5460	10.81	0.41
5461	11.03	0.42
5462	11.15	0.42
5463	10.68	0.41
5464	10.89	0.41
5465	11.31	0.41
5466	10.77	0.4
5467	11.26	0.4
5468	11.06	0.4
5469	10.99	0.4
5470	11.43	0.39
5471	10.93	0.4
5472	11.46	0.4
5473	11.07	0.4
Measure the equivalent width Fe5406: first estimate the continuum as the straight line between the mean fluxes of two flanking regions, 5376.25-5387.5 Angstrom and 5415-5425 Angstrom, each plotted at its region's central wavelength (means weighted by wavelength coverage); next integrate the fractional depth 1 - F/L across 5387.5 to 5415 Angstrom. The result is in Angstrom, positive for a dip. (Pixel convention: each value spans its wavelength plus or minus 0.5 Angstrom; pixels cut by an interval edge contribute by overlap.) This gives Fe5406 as 0.8 Angstrom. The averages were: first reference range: 11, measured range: 10.6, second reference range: 10.8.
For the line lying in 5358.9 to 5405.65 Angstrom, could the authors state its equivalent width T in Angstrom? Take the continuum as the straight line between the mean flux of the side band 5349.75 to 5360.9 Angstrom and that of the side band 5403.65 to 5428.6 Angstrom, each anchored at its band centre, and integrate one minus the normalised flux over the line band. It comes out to 1.0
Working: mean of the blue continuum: 11.3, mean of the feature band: 10.8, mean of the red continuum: 10.6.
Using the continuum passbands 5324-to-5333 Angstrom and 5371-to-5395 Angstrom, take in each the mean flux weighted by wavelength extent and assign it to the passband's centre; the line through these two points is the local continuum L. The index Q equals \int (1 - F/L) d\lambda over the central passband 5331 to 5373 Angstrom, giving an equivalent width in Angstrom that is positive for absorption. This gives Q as -1.9 Angstrom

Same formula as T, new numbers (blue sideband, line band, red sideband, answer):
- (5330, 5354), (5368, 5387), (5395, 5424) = 0.1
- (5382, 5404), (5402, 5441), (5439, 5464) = 0.3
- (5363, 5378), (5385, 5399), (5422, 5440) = 0.0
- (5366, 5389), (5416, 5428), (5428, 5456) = -0.2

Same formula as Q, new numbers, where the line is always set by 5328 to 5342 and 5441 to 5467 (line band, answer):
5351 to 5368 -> -0.9 Angstrom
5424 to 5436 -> 0.0 Angstrom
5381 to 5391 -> -0.3 Angstrom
